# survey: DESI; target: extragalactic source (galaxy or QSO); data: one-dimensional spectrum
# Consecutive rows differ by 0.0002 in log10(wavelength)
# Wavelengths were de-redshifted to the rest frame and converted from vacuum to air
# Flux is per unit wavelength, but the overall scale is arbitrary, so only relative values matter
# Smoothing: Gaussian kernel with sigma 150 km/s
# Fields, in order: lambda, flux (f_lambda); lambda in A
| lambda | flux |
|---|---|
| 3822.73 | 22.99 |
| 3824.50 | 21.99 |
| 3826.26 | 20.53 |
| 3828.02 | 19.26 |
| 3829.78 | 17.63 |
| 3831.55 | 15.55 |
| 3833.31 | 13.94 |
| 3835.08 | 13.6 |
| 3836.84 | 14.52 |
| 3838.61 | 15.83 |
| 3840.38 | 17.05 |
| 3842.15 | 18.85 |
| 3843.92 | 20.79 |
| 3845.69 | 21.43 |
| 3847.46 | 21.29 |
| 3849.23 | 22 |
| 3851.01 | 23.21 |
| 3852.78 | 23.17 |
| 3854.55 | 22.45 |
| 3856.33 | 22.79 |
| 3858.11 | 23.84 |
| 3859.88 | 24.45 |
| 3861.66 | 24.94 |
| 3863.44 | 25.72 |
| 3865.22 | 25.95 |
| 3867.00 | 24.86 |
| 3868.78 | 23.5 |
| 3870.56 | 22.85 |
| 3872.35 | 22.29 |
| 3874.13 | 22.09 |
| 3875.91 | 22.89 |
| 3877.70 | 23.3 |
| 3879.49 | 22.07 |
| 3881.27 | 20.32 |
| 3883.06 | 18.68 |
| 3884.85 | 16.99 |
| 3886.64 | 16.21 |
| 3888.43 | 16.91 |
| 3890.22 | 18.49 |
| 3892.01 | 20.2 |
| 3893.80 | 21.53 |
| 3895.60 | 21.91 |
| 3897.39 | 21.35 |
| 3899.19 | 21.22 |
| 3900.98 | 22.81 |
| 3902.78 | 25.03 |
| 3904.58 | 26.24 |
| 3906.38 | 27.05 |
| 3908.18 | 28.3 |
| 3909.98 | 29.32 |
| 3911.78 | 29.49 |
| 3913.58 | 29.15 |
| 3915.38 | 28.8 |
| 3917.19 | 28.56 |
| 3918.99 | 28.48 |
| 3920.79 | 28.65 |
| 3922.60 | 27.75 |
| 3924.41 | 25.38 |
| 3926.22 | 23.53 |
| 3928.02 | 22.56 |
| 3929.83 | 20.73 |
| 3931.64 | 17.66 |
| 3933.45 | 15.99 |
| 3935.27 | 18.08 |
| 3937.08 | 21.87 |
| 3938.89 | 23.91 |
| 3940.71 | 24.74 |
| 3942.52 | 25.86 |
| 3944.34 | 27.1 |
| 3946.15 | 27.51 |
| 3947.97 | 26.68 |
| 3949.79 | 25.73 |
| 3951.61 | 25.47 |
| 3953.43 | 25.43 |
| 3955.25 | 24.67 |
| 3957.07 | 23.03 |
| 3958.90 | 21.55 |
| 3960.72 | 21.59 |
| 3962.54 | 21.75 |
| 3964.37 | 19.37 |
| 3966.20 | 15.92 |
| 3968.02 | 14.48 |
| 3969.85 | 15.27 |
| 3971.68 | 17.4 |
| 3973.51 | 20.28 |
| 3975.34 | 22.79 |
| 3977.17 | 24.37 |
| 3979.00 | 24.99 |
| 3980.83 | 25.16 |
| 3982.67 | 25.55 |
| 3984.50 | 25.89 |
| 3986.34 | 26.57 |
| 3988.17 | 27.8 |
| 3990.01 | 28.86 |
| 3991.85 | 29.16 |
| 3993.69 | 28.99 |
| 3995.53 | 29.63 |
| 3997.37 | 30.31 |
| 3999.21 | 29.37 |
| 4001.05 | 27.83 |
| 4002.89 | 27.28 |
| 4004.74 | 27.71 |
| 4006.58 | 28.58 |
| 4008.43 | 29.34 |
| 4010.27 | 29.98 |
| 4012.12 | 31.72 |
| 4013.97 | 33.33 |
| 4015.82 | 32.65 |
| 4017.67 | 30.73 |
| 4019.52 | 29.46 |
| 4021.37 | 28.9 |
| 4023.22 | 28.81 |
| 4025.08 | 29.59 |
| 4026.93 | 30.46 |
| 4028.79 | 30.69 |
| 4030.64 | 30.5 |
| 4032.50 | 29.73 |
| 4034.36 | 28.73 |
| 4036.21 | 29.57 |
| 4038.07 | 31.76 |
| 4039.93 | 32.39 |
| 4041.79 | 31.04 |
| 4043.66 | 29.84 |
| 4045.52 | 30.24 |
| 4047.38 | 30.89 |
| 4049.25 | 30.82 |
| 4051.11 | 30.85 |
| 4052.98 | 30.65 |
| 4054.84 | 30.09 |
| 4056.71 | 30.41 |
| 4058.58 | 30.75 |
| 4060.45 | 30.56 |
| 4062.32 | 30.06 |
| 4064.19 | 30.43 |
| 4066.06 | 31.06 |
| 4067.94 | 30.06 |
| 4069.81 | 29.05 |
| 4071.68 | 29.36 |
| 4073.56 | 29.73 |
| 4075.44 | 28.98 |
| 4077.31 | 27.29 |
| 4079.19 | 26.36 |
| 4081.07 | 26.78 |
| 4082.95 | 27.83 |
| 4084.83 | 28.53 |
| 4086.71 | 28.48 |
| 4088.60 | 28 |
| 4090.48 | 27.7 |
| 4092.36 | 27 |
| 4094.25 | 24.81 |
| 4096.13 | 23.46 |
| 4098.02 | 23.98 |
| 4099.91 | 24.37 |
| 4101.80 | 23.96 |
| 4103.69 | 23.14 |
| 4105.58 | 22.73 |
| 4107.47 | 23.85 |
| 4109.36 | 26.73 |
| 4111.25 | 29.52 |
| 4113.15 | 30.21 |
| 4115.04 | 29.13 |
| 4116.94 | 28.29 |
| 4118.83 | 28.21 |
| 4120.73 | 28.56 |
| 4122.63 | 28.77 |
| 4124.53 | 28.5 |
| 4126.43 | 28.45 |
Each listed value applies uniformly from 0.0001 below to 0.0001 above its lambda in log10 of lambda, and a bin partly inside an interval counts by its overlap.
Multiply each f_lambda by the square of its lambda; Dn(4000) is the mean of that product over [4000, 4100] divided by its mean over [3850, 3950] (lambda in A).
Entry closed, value 1.3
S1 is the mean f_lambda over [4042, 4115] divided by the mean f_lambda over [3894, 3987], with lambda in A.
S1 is 1.2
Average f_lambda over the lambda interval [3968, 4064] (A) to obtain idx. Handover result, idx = 28.5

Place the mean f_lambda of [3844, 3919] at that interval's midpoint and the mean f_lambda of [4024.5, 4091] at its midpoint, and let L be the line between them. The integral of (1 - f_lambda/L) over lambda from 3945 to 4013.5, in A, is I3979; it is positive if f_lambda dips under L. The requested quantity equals 4.5 A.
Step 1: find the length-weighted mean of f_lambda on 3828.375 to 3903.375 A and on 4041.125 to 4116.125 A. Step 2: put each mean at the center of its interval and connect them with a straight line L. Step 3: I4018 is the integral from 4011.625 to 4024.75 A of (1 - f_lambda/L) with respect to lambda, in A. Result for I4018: -2.3 A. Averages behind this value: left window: 20.8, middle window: 30.7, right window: 28.2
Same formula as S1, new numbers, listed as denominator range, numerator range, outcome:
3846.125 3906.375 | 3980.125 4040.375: 1.32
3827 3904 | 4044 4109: 1.35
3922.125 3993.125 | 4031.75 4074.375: 1.31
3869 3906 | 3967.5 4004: 1.19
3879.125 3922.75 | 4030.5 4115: 1.20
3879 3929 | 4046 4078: 1.26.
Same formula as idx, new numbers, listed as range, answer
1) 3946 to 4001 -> 24.2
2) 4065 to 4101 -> 27.5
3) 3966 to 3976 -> 17.7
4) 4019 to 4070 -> 30.3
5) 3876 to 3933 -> 23.4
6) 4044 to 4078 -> 30.1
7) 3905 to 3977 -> 23.6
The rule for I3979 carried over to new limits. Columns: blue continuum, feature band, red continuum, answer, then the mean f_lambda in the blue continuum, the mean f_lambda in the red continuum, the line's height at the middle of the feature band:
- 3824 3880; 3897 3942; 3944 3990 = -4.9 A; 21.1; 23.1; 22.3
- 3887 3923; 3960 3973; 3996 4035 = 4.5 A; 24.9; 29.8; 27.6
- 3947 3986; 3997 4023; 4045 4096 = -4.8 A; 22.3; 29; 25.1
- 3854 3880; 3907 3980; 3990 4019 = 8.9 A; 23.6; 29.7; 27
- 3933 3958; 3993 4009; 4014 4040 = -0.2 A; 24.1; 30.3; 28.4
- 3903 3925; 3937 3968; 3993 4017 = 5.7 A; 28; 29.8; 28.8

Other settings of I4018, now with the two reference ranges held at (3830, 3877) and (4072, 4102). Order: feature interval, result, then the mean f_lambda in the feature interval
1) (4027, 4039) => -2.2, 30.2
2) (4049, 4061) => -2.1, 30.6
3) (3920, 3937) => 0.5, 22.2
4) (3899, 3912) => -2.3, 26.3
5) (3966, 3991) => 1.5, 22.7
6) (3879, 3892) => 2.0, 18.5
